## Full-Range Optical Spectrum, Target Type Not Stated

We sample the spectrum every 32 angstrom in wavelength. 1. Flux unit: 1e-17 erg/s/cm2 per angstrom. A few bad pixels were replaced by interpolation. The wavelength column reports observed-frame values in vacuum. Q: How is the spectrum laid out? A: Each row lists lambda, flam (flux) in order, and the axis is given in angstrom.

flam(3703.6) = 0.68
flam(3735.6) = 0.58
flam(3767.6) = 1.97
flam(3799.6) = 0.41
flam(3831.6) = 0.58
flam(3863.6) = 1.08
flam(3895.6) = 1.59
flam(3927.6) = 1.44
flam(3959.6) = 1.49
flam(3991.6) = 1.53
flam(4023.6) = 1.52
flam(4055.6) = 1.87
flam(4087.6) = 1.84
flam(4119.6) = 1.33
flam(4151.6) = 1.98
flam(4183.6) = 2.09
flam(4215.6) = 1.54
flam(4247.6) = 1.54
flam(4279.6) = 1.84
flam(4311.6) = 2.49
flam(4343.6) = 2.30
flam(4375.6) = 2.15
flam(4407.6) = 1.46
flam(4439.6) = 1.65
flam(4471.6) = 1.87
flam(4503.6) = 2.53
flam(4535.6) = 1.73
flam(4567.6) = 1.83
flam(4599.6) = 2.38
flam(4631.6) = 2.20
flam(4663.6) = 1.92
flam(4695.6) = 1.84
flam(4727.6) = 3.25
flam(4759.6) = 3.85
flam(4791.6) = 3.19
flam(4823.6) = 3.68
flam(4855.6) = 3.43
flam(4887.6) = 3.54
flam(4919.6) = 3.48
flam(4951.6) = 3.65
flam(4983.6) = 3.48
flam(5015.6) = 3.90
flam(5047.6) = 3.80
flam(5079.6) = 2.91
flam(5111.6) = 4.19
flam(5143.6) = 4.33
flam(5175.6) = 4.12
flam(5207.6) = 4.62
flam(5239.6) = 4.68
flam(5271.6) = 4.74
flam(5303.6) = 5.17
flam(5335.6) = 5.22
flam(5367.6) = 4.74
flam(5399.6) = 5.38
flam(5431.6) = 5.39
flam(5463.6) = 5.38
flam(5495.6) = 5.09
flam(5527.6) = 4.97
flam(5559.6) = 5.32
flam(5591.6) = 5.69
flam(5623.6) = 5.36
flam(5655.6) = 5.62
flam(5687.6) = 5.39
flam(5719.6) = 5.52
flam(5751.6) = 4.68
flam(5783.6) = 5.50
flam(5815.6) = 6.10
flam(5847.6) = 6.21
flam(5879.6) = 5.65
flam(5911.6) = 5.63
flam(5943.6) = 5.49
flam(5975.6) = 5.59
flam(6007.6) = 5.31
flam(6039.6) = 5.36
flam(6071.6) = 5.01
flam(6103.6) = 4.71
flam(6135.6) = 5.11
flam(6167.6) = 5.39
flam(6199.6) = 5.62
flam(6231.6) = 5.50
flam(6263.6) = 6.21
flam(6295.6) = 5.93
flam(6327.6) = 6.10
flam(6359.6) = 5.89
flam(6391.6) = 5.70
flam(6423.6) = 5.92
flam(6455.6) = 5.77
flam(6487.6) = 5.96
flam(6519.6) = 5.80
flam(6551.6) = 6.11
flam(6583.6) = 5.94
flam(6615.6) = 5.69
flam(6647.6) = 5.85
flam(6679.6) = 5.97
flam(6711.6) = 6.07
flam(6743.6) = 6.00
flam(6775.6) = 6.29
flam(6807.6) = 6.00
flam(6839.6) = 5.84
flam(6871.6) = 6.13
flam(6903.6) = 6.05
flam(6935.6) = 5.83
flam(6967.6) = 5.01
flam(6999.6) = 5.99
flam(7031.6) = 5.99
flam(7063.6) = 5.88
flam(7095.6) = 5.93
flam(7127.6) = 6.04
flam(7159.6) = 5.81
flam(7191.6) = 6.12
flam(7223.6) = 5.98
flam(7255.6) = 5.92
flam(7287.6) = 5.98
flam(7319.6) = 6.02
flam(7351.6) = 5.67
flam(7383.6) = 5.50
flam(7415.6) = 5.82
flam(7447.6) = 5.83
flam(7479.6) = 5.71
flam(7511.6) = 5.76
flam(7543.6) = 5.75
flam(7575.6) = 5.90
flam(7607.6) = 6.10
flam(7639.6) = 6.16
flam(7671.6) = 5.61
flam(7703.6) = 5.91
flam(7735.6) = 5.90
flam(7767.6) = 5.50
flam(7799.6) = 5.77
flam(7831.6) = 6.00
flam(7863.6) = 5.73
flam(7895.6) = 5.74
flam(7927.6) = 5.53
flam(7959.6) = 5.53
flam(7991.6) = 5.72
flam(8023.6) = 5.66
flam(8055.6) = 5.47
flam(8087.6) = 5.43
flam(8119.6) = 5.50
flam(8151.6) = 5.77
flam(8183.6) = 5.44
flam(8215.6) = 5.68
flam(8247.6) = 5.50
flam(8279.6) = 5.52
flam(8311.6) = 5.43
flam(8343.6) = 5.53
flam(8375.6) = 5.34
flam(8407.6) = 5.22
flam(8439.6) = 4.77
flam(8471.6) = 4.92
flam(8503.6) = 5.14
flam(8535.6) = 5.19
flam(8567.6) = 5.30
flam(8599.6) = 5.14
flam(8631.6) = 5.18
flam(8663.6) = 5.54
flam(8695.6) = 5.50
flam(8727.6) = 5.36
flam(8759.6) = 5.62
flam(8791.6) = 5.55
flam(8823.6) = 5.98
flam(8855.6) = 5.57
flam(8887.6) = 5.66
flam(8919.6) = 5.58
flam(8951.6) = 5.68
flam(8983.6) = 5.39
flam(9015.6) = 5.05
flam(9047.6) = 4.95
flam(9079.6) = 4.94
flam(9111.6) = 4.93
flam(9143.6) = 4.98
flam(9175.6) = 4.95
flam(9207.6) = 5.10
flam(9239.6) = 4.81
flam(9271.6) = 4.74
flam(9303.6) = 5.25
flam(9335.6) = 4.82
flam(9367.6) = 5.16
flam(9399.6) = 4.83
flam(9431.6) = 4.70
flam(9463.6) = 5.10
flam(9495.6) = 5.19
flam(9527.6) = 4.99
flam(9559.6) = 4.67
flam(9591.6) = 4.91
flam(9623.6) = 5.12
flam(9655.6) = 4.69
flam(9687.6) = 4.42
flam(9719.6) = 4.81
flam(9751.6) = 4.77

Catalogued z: 0.181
